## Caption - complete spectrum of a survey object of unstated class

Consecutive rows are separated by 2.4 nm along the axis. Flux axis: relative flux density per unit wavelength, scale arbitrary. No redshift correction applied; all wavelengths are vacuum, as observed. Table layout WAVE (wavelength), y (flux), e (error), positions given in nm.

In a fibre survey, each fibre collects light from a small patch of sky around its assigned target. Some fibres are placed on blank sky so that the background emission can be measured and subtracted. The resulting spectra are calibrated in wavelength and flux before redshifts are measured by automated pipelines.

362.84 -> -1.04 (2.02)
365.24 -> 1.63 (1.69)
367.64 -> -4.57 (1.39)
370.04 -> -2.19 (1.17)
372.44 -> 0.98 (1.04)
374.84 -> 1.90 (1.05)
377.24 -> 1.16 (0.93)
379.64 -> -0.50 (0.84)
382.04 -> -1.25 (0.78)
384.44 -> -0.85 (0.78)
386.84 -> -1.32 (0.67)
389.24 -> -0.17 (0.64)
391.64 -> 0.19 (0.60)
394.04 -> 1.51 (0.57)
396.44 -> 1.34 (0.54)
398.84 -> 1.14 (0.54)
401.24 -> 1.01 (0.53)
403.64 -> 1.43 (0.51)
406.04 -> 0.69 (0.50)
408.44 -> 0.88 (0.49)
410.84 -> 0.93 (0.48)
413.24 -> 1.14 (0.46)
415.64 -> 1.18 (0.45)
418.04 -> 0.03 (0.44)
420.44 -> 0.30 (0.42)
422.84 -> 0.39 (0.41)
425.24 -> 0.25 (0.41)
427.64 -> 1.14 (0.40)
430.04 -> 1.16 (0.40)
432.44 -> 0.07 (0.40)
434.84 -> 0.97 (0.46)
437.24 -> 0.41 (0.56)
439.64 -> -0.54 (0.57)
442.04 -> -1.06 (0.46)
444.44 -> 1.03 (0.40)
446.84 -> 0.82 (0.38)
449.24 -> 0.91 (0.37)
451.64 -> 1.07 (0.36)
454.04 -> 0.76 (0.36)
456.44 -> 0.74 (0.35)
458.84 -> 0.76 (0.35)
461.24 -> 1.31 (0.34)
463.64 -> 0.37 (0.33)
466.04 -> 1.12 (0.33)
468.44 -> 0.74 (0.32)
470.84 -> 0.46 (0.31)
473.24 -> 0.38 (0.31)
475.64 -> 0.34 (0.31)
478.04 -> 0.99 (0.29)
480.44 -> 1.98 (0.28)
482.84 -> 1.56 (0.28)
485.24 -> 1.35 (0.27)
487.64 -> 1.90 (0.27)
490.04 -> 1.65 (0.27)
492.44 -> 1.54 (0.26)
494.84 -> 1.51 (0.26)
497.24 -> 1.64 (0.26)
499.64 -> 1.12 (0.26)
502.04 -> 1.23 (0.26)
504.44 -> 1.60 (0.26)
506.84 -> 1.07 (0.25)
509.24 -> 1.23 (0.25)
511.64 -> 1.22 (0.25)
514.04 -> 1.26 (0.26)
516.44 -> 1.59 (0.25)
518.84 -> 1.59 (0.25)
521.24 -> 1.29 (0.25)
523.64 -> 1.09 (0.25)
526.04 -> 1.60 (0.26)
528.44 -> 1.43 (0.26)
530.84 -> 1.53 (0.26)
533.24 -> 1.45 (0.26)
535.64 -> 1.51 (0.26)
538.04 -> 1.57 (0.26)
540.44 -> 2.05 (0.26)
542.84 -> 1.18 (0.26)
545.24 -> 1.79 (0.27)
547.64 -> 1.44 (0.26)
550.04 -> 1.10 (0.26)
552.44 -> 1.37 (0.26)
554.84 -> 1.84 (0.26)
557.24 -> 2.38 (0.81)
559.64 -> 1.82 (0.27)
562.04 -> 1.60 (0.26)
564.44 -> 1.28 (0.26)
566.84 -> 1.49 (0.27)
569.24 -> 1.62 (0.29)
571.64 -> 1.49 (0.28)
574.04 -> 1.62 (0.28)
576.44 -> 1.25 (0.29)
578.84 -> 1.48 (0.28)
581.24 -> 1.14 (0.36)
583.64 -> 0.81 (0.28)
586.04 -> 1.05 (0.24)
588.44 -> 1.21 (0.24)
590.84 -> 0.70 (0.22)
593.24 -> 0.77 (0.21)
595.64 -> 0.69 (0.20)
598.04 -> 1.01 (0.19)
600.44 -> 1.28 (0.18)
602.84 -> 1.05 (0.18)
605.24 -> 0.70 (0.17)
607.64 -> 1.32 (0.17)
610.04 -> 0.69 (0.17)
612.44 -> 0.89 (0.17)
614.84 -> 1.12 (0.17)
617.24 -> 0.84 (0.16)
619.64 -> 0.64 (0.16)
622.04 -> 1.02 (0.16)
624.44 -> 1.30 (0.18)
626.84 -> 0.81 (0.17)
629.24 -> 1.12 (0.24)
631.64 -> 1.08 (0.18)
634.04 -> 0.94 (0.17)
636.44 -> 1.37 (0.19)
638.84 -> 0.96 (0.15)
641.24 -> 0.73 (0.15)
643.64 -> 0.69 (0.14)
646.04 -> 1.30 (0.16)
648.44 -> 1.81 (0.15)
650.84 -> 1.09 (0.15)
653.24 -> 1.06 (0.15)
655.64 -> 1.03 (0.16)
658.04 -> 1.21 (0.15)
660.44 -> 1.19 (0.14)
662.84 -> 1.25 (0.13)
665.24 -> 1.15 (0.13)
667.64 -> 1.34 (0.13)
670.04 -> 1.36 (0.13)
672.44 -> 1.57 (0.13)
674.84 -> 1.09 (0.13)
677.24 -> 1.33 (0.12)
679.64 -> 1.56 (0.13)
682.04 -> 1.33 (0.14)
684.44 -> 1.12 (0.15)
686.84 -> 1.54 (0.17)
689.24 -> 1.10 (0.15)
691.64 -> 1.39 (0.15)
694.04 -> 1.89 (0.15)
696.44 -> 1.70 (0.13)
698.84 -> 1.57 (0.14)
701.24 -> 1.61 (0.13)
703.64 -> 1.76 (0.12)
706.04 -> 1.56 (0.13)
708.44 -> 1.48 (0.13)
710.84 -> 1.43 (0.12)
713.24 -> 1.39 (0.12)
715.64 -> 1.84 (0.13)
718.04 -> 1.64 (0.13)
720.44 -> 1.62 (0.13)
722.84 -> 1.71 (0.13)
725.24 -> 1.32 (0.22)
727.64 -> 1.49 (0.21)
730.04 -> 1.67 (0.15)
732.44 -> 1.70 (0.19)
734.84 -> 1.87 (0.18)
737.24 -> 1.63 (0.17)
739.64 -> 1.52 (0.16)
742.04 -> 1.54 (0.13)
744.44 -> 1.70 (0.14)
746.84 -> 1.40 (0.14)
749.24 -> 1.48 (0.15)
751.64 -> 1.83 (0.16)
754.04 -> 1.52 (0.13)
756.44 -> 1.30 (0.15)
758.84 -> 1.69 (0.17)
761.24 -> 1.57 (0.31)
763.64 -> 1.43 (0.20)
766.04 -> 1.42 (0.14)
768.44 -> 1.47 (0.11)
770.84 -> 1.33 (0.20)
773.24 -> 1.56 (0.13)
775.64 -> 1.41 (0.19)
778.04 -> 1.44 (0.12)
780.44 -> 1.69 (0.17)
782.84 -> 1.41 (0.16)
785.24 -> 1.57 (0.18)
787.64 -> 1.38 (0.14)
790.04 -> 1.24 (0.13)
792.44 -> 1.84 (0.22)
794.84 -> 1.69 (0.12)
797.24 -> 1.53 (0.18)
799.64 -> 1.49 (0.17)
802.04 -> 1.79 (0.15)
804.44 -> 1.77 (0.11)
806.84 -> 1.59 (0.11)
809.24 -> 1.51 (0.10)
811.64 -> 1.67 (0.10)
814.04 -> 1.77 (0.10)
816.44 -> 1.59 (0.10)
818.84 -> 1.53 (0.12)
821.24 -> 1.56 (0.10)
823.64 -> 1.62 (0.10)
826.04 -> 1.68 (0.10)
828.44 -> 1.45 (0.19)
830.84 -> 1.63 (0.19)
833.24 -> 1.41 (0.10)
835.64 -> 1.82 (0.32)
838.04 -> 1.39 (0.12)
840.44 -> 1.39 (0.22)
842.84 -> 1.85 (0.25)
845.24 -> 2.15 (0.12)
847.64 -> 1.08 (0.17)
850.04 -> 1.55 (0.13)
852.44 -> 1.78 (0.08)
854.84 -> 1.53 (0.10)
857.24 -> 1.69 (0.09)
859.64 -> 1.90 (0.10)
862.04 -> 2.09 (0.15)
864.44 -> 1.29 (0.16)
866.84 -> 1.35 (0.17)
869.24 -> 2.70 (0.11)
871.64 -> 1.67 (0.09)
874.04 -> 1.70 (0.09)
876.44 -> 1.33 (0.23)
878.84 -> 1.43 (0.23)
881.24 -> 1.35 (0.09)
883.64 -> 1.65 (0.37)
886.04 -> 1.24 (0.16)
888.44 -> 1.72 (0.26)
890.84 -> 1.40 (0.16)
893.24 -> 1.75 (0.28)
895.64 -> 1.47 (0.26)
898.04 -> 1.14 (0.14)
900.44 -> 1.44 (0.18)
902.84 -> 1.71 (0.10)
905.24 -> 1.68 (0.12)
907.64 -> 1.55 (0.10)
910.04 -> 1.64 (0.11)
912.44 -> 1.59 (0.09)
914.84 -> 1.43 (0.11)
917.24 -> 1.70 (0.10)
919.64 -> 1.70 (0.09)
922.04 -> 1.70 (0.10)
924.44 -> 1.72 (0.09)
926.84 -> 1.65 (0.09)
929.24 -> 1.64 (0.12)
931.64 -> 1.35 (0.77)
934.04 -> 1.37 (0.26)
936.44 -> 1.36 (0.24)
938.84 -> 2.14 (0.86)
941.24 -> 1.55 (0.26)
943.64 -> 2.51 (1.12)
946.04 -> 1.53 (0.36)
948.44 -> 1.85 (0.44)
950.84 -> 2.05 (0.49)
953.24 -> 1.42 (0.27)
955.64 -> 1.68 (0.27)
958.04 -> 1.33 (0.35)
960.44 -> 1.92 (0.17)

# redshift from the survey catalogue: 0.737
